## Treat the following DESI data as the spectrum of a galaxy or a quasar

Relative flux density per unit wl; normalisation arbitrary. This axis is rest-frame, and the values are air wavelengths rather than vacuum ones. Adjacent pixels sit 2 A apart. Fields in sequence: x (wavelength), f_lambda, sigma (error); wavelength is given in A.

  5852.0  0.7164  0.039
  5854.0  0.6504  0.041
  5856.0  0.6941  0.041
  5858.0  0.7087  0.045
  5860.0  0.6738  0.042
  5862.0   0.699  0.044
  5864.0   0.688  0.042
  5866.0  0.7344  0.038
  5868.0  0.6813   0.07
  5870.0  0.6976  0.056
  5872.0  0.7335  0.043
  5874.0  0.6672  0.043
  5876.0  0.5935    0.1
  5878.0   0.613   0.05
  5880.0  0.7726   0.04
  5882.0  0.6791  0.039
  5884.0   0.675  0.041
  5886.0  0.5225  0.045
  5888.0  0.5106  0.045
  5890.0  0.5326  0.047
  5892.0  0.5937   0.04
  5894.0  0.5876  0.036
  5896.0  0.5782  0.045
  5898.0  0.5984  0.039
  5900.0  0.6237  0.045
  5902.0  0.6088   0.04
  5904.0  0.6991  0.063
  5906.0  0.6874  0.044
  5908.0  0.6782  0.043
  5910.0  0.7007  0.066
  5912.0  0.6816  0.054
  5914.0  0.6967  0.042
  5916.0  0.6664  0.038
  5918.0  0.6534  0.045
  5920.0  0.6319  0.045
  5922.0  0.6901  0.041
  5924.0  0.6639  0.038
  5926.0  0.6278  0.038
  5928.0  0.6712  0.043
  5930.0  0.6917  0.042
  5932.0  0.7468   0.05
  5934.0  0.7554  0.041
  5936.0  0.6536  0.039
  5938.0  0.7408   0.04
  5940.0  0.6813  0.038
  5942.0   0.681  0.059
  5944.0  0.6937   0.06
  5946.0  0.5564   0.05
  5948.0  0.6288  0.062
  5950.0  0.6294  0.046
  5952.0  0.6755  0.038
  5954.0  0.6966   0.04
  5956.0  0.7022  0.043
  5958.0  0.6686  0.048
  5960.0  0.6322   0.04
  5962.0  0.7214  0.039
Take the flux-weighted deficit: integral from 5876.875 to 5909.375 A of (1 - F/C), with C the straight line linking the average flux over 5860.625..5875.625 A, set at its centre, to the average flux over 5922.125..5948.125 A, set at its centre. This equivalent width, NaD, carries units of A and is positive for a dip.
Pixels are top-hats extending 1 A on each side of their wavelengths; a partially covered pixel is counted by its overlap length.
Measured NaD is 3.1 A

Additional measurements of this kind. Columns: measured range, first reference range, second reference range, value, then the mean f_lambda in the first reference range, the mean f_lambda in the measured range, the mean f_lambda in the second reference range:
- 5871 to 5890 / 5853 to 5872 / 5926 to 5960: 1.5 A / 0.694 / 0.635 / 0.677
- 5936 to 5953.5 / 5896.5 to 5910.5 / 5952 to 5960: 0.3 A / 0.652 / 0.661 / 0.68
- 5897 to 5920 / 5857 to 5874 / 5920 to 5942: 1.0 A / 0.7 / 0.662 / 0.689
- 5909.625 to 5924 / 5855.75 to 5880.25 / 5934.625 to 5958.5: 0.1 A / 0.686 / 0.673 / 0.669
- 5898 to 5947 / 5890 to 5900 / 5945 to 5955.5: -4.7 A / 0.587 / 0.673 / 0.64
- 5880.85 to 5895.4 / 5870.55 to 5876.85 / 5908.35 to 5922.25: 1.8 A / 0.669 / 0.588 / 0.674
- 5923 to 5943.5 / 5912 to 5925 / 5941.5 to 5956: -0.9 A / 0.668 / 0.691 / 0.654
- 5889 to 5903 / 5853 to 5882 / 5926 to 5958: 1.9 A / 0.686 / 0.589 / 0.678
